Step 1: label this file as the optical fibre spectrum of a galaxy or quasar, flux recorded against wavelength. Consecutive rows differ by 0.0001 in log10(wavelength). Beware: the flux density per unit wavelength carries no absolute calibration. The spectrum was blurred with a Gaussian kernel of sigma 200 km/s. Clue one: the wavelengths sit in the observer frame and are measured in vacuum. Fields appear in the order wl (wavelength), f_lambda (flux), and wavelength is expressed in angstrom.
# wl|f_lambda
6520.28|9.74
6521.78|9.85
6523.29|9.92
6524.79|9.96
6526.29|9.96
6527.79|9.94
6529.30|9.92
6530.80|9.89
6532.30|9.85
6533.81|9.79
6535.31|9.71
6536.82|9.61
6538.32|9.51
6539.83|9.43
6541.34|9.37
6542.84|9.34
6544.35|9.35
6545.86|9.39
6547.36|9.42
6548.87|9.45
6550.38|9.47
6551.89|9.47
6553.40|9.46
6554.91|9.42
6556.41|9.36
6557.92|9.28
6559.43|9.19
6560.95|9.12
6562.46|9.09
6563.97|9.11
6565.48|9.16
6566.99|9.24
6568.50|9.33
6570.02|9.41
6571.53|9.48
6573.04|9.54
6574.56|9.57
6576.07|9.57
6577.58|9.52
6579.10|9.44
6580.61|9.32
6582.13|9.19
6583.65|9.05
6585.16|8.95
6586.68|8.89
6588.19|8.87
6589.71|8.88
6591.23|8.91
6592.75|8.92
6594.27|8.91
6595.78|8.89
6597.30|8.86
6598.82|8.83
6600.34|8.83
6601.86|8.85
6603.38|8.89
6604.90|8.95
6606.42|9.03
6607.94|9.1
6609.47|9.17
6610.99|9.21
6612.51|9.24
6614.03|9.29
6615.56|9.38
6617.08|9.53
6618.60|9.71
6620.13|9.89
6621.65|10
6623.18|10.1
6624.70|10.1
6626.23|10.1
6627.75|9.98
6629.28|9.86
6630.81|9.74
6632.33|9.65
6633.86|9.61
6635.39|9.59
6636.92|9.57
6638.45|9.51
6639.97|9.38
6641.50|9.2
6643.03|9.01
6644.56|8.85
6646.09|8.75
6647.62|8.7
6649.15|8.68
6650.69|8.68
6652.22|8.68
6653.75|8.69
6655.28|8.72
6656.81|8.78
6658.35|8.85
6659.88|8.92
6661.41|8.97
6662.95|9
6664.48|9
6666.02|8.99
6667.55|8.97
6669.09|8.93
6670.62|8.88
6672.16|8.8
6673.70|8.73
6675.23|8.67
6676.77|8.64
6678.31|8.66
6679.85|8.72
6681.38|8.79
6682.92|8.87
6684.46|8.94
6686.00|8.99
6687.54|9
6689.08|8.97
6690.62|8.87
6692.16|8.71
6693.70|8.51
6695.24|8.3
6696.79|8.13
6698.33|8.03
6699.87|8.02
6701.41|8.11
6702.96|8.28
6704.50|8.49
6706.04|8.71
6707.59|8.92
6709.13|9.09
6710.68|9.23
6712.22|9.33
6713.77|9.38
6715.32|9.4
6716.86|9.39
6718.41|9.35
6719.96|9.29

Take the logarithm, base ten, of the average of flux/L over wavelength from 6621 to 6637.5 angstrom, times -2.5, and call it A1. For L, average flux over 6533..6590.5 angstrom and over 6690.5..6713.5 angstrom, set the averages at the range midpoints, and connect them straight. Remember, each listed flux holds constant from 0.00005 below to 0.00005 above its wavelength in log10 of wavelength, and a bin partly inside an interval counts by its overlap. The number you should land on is -0.10 mag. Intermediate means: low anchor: 9.33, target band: 9.84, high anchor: 8.59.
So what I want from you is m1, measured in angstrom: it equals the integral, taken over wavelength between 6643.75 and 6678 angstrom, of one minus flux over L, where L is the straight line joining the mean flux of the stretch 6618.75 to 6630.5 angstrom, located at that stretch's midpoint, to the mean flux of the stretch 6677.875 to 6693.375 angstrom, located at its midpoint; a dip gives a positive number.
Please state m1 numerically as 1.8 angstrom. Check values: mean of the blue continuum 9.97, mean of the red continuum 8.85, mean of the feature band 8.81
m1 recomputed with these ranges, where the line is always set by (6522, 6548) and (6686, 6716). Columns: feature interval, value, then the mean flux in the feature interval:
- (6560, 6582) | 0.28 angstrom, 9.34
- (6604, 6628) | -0.87 angstrom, 9.54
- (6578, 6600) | 0.85 angstrom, 9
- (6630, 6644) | -0.59 angstrom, 9.47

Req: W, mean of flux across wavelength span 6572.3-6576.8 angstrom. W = 9.56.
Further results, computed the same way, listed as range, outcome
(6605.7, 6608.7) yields 9.07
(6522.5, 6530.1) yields 9.93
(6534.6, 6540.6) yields 9.55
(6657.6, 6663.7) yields 8.94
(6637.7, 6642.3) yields 9.37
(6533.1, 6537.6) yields 9.71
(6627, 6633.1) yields 9.8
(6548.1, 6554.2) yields 9.45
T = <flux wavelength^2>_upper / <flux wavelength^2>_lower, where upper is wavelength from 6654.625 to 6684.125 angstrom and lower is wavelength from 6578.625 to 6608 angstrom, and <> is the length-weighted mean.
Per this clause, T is 1.0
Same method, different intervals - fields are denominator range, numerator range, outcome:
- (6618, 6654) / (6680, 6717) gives 0.95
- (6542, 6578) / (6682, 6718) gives 0.98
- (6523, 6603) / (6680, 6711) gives 0.96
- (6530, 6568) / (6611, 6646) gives 1.04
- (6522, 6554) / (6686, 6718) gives 0.96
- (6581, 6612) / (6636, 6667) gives 1.02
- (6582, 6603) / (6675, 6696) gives 1.01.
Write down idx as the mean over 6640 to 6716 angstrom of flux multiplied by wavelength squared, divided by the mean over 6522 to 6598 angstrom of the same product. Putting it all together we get 0.97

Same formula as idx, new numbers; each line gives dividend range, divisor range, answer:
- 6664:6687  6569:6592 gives 0.98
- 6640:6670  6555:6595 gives 0.99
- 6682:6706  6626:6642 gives 0.90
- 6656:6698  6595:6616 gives 0.99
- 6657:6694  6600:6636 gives 0.95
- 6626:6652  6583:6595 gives 1.06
